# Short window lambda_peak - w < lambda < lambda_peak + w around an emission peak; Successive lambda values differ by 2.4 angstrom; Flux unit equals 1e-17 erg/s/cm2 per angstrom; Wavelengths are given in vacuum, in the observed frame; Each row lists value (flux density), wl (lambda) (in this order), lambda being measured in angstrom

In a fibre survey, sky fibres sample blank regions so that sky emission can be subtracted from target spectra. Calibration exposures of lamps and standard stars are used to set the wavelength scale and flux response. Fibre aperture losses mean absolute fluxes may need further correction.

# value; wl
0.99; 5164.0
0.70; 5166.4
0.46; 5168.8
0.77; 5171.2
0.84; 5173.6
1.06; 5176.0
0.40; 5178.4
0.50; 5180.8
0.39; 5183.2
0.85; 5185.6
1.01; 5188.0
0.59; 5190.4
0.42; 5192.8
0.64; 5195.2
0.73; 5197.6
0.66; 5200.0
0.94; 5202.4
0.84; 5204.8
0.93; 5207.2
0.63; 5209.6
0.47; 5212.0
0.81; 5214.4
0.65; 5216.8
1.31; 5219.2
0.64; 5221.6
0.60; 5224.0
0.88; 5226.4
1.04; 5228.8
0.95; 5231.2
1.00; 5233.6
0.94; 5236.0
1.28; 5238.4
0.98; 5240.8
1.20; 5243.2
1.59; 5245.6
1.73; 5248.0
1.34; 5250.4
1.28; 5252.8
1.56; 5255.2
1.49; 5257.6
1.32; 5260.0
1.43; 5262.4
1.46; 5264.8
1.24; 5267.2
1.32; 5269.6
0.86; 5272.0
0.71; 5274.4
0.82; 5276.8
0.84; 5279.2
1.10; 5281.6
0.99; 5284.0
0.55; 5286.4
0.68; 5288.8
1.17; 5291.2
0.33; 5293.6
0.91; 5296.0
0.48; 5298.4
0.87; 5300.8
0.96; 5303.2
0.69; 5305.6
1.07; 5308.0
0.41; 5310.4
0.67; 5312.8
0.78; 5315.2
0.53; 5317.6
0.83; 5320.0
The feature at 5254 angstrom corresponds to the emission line Mg II 2798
